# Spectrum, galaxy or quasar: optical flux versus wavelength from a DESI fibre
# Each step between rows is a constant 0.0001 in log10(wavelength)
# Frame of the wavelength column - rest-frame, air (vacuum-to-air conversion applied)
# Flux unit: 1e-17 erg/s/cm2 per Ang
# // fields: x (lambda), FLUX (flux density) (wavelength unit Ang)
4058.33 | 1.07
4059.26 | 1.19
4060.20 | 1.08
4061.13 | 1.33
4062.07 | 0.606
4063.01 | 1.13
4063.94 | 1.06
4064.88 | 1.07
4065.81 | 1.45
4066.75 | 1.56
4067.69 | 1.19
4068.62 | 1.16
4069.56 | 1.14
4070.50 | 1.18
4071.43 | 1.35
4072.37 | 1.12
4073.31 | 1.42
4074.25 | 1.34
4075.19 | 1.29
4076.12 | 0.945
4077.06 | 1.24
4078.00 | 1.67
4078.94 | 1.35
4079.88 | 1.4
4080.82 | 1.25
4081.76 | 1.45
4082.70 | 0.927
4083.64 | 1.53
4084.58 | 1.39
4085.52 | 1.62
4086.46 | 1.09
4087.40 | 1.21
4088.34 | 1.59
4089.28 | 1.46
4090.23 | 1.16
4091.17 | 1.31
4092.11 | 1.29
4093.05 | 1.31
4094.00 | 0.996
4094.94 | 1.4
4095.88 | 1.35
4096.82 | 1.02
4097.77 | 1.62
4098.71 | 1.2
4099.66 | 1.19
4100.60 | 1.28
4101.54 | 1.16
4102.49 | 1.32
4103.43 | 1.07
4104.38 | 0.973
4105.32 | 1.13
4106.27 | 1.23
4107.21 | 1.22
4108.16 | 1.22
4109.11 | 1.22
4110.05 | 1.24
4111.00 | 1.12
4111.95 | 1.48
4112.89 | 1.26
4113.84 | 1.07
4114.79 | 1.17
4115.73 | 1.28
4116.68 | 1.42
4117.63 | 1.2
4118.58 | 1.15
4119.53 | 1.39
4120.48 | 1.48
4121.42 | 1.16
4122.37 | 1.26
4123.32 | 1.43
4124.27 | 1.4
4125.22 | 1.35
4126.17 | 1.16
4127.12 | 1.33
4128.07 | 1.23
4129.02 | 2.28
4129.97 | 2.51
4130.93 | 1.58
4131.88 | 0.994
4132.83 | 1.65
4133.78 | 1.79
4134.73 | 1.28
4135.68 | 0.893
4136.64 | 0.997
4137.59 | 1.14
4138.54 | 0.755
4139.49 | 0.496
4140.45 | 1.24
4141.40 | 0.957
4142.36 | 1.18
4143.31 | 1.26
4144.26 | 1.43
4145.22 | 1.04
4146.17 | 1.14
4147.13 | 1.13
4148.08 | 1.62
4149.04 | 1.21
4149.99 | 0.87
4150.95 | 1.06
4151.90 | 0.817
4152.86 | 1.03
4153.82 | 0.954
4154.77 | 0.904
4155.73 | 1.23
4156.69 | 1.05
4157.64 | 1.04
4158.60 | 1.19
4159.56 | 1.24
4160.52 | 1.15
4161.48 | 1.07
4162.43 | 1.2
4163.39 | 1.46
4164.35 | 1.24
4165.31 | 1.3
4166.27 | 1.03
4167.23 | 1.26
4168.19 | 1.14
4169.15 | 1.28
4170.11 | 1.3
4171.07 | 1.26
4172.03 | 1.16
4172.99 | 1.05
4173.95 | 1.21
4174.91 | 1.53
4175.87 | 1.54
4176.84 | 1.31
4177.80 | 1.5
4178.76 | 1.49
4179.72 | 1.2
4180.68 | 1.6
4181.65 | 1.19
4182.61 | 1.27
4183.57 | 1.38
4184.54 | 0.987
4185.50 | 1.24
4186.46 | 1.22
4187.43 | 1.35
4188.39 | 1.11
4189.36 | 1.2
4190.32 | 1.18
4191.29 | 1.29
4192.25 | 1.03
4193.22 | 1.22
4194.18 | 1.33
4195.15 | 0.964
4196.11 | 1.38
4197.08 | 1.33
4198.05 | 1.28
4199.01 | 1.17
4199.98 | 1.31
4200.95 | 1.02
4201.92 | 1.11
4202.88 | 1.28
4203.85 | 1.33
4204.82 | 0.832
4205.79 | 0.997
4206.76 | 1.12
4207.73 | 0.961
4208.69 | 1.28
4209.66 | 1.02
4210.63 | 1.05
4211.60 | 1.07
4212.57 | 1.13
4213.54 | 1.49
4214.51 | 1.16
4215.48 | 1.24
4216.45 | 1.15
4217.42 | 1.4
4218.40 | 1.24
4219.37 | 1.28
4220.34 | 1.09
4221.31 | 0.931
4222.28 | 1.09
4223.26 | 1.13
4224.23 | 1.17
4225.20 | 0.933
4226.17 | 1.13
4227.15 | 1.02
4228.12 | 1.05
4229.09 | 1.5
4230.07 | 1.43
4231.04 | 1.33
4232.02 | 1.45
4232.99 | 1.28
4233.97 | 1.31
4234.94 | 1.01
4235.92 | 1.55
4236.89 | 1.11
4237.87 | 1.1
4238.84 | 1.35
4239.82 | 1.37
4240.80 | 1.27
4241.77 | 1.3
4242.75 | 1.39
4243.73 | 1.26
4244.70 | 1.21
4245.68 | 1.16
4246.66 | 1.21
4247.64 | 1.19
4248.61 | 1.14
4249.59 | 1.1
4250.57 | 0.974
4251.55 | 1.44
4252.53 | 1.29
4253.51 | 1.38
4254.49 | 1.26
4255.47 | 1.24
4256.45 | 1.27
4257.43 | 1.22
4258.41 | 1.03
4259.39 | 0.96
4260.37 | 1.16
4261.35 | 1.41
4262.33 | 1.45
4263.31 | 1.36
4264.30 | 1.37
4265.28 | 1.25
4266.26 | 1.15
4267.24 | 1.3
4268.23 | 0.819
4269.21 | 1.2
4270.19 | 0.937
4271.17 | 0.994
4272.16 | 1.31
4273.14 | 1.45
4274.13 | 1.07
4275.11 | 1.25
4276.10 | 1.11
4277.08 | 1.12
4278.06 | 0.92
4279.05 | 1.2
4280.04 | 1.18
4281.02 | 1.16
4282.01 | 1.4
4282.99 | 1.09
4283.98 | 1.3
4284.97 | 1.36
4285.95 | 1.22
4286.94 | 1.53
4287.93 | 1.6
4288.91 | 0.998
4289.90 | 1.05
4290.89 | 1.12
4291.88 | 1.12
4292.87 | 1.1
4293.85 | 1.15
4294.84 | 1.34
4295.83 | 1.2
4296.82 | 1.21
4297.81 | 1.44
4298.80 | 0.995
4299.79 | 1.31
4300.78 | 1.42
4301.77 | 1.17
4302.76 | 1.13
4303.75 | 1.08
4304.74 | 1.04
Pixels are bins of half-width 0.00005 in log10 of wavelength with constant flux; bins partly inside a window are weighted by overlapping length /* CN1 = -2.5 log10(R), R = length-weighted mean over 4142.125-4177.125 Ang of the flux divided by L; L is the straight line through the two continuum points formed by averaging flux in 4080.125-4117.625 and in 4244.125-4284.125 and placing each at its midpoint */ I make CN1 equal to 0.046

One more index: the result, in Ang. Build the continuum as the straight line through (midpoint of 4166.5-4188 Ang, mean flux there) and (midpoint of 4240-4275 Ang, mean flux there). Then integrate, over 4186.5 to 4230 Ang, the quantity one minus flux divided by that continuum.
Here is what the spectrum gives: 3.17 Ang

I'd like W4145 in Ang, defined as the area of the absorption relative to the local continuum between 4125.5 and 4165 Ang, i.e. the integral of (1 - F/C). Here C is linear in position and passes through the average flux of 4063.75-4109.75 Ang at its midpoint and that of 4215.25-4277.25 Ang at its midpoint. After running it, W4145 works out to 1.1 Ang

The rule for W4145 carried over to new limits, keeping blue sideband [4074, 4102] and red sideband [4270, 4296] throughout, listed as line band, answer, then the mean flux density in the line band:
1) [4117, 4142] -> -0.62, 1.31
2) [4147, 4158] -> 1.67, 1.08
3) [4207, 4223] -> 0.96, 1.16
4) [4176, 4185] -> -0.59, 1.33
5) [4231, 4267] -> -1.01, 1.25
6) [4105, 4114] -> 0.45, 1.23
